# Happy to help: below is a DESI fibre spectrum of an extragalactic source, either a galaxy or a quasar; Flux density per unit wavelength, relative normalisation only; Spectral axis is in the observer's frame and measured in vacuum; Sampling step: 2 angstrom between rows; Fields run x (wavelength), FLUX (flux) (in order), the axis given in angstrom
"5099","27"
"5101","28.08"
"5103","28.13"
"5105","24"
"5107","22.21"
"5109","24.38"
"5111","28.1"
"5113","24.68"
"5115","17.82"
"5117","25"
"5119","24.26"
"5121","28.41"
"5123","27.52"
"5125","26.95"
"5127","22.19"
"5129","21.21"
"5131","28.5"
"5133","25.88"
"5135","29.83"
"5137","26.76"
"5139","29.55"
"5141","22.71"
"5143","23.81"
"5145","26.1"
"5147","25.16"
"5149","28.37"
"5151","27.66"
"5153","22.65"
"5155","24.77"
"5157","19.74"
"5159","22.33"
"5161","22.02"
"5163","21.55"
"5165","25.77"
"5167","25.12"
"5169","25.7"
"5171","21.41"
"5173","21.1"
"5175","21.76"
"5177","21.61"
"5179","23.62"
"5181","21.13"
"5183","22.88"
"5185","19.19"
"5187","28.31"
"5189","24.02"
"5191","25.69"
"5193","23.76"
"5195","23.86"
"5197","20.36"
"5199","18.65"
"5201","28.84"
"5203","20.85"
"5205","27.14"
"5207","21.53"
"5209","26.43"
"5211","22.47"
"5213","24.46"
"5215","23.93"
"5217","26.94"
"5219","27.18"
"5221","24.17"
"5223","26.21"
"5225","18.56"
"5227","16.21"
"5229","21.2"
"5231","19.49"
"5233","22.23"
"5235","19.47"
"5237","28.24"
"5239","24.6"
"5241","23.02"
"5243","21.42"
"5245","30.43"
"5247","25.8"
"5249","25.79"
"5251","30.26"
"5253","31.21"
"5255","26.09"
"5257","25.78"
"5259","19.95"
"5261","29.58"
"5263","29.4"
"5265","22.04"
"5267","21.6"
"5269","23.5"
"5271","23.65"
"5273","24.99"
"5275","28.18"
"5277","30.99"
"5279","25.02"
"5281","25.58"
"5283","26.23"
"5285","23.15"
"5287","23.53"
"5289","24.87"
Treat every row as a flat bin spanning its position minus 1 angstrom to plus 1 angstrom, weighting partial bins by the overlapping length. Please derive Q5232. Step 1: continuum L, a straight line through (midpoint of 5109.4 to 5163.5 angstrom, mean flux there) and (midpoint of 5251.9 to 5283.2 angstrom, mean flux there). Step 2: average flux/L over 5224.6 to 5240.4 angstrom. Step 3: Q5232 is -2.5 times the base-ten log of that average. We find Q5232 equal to 0.20 mag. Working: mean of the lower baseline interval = 25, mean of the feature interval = 21.4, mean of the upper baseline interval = 25.9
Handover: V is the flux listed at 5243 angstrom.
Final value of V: 21.42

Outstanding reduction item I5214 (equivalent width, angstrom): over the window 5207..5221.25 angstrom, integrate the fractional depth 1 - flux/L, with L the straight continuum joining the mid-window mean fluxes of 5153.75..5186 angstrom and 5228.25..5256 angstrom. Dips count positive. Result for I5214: -0.5 angstrom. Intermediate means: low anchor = 22.5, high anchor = 25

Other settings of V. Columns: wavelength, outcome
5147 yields 25.16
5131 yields 28.5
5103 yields 28.13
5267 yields 21.6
